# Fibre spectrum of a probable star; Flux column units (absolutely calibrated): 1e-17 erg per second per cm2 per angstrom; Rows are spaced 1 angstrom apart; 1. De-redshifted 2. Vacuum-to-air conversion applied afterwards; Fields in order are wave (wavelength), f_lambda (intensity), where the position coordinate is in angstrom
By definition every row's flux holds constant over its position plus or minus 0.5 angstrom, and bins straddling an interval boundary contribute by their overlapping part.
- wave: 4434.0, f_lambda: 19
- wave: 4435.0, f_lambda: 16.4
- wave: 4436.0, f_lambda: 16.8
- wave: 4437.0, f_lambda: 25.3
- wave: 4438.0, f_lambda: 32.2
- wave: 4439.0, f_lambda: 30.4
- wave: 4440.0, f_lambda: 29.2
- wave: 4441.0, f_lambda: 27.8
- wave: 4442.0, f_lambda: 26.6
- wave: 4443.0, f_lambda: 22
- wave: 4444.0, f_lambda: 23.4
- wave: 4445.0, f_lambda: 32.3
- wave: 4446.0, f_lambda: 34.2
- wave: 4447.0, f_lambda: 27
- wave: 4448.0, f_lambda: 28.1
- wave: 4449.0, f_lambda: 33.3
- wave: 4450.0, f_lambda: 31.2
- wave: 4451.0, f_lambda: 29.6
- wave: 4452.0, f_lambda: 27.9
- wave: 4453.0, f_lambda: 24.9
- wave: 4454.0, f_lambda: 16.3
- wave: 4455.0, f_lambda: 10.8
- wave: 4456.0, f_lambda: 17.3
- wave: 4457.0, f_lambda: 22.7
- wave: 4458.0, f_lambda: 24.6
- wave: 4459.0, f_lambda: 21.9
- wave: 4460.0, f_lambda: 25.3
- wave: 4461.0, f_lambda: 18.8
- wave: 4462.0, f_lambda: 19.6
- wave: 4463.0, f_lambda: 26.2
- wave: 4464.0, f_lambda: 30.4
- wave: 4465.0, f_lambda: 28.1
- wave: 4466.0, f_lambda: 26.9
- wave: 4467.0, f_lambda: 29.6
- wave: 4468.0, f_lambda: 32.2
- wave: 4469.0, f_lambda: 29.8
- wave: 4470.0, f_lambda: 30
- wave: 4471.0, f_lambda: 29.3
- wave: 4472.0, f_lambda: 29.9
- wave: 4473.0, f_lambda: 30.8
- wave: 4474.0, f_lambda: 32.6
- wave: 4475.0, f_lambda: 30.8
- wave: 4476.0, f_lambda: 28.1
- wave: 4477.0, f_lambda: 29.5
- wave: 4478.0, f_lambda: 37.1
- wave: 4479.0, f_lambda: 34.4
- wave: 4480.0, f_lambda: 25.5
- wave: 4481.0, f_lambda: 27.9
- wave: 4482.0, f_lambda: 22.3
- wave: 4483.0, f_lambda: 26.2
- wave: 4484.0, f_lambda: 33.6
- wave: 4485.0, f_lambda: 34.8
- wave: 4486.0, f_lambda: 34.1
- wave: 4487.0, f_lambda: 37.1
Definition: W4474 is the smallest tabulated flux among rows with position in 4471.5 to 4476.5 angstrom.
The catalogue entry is 28.1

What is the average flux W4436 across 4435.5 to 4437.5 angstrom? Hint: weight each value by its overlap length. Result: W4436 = 21.1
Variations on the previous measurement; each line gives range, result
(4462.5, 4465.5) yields 28.2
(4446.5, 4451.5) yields 29.8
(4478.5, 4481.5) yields 29.3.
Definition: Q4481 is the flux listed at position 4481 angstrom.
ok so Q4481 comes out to 27.9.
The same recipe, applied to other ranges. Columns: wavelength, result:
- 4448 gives 28.1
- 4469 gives 29.8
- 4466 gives 26.9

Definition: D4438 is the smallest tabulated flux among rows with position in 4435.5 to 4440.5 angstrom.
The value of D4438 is 16.8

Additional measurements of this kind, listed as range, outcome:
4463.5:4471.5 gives 26.9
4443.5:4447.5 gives 23.4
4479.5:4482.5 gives 22.3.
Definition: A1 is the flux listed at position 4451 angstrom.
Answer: 29.6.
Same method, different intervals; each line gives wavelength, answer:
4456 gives 17.3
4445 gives 32.3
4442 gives 26.6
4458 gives 24.6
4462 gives 19.6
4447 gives 27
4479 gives 34.4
